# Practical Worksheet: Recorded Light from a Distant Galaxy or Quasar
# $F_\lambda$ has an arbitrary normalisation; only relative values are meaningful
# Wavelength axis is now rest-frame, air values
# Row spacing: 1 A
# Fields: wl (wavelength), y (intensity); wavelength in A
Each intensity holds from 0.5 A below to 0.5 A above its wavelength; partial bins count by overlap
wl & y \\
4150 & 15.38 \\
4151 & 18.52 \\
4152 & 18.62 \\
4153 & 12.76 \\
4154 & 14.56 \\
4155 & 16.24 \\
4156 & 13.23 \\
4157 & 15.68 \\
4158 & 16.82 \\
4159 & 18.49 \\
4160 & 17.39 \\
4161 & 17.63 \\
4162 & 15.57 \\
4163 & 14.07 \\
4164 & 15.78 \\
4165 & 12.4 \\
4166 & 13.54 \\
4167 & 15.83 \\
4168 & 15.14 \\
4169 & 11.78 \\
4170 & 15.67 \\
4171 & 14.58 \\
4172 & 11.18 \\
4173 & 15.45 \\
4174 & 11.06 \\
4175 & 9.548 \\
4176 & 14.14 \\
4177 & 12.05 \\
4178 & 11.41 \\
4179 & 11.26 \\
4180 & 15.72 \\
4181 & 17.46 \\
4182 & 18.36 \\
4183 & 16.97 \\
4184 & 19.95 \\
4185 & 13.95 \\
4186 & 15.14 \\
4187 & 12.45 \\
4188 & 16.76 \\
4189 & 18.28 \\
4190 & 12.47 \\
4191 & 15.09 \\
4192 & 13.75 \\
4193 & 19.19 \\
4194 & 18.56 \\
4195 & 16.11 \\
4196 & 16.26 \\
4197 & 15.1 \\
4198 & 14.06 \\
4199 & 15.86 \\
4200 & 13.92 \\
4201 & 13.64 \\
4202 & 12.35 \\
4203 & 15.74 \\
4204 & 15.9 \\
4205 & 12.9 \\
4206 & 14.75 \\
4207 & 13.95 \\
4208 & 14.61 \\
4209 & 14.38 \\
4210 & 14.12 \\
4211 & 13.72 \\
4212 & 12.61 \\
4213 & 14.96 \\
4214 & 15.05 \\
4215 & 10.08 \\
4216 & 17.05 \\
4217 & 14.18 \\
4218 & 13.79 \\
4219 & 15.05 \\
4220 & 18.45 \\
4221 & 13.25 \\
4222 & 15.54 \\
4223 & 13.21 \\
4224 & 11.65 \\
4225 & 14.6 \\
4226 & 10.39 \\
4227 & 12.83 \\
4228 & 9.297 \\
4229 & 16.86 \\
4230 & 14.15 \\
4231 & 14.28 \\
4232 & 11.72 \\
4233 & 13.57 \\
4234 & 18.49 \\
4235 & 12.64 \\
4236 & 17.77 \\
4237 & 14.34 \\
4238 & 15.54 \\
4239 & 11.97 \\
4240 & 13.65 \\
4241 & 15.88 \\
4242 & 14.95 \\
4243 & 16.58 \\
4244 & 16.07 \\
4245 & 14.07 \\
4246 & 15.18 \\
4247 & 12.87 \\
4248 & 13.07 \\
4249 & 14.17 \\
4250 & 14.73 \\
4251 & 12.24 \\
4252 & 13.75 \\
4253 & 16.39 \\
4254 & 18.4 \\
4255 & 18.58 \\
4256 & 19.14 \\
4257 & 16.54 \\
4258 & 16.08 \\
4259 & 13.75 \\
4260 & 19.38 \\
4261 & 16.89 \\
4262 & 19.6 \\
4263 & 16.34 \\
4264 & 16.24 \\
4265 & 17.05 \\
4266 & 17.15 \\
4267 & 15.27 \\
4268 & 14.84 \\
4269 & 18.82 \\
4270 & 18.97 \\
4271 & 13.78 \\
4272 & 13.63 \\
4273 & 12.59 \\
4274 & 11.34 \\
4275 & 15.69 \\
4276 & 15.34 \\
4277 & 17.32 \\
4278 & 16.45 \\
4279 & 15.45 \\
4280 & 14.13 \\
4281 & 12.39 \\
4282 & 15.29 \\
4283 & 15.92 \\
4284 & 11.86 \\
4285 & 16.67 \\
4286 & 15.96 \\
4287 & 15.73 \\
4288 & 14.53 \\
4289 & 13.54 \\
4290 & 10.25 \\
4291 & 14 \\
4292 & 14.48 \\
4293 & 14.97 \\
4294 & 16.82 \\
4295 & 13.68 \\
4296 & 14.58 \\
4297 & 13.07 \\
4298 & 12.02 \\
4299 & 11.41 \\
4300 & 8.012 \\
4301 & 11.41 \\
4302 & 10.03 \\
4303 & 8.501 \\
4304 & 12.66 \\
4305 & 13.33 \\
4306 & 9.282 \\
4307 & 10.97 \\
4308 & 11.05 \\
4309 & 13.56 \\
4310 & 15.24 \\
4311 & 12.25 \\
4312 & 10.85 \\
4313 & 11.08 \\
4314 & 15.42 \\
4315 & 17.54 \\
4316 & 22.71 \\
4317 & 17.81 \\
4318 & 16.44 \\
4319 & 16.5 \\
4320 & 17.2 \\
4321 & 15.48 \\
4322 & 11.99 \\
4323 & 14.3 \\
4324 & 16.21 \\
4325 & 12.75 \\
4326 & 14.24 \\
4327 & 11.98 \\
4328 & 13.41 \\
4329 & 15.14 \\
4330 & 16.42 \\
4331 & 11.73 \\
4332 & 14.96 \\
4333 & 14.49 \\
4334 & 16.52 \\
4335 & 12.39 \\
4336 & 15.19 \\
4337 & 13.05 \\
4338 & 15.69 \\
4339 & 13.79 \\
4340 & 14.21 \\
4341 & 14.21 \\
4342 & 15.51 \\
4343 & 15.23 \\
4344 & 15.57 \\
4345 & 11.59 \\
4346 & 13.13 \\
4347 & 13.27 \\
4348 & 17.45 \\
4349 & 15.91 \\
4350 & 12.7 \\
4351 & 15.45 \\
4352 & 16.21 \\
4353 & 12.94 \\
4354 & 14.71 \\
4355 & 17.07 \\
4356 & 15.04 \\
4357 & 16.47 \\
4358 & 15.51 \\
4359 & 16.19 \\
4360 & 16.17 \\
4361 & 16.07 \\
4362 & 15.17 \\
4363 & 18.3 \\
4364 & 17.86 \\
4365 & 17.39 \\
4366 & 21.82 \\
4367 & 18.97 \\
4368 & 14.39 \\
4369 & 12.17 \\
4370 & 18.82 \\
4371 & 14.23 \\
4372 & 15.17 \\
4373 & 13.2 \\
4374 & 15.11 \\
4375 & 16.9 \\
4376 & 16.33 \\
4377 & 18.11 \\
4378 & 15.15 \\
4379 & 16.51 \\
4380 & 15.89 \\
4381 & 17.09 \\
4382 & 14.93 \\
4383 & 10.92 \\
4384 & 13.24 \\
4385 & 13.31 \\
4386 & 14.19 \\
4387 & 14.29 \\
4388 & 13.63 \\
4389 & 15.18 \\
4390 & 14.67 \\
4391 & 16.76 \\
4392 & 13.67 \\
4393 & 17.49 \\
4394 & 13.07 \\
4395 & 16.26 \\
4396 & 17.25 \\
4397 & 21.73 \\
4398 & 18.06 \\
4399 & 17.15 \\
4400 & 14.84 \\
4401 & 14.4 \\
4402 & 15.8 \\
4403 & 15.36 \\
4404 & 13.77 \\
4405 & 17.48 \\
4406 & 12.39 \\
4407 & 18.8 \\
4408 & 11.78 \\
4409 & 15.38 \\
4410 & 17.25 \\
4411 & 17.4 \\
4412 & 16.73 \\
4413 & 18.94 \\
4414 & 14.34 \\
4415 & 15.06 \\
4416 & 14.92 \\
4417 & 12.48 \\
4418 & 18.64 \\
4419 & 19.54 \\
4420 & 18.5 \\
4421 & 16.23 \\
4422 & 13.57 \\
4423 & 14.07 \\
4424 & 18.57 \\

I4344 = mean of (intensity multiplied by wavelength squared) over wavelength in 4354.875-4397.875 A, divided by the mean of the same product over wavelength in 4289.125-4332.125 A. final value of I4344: 1.2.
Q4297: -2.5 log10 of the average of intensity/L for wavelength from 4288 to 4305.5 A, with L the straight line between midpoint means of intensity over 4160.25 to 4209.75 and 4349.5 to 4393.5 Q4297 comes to 0.21 mag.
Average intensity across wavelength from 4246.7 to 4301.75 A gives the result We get 14.9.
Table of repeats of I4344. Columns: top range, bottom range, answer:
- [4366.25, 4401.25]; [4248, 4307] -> 1.12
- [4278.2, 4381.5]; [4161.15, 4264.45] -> 1.05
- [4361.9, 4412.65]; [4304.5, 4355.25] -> 1.13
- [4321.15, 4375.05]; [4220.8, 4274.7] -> 1.05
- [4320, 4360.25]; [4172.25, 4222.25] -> 1.06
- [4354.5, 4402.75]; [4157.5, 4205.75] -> 1.17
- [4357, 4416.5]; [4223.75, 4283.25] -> 1.11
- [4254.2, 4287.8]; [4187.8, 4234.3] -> 1.13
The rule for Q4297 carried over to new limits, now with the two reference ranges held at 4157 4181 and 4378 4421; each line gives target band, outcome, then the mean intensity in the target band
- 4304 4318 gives 0.088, 14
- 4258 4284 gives -0.054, 15.7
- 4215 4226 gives 0.025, 14.3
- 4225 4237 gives 0.061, 13.9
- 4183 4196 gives -0.115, 16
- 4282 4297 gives 0.040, 14.5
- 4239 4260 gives -0.039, 15.3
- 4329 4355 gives 0.057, 14.6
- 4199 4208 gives 0.018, 14.3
